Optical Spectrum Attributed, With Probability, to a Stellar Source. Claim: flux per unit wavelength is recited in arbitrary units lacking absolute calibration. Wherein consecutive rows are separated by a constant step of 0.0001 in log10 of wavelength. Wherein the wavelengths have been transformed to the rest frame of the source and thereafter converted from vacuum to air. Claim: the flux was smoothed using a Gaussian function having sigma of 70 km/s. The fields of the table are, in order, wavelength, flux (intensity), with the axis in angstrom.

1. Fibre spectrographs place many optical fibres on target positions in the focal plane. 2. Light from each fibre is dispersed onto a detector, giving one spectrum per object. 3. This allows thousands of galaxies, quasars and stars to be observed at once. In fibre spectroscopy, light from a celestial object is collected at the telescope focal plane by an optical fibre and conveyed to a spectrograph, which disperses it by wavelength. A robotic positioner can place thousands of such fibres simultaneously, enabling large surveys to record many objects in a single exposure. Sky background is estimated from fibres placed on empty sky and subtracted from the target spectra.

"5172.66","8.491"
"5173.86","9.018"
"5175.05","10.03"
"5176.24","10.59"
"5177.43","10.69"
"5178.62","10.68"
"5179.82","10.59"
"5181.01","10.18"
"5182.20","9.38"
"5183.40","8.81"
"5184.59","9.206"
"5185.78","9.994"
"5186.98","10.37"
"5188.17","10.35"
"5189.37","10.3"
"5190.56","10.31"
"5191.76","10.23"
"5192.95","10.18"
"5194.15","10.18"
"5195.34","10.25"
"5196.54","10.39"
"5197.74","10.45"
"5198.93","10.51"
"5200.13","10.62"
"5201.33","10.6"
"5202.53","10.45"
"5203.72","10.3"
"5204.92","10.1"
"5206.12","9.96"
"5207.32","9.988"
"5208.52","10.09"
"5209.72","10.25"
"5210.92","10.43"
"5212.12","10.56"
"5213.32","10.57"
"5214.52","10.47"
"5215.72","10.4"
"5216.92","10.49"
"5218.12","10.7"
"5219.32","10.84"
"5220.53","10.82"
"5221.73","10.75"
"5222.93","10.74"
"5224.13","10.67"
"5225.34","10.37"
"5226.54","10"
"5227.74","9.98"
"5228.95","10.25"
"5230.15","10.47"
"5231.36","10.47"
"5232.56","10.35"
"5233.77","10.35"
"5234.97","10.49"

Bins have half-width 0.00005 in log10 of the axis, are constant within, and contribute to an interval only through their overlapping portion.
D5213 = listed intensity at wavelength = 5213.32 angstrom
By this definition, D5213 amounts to 10.57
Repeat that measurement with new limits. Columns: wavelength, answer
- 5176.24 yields 10.59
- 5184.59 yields 9.206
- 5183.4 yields 8.81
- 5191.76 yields 10.23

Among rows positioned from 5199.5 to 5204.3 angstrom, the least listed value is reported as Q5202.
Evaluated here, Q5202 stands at 10.3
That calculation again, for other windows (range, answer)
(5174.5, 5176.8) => 10.03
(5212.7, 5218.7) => 10.4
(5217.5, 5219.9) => 10.7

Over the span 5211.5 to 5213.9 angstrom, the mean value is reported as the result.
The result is 10.6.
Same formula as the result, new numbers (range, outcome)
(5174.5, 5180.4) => 10.5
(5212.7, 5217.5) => 10.5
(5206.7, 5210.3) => 10.1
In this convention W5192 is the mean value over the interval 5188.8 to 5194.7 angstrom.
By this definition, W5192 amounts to 10.2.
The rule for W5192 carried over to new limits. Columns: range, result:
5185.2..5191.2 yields 10.3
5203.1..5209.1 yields 10.1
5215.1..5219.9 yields 10.6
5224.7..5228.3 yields 10.1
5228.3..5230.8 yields 10.3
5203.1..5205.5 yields 10.2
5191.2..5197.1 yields 10.3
